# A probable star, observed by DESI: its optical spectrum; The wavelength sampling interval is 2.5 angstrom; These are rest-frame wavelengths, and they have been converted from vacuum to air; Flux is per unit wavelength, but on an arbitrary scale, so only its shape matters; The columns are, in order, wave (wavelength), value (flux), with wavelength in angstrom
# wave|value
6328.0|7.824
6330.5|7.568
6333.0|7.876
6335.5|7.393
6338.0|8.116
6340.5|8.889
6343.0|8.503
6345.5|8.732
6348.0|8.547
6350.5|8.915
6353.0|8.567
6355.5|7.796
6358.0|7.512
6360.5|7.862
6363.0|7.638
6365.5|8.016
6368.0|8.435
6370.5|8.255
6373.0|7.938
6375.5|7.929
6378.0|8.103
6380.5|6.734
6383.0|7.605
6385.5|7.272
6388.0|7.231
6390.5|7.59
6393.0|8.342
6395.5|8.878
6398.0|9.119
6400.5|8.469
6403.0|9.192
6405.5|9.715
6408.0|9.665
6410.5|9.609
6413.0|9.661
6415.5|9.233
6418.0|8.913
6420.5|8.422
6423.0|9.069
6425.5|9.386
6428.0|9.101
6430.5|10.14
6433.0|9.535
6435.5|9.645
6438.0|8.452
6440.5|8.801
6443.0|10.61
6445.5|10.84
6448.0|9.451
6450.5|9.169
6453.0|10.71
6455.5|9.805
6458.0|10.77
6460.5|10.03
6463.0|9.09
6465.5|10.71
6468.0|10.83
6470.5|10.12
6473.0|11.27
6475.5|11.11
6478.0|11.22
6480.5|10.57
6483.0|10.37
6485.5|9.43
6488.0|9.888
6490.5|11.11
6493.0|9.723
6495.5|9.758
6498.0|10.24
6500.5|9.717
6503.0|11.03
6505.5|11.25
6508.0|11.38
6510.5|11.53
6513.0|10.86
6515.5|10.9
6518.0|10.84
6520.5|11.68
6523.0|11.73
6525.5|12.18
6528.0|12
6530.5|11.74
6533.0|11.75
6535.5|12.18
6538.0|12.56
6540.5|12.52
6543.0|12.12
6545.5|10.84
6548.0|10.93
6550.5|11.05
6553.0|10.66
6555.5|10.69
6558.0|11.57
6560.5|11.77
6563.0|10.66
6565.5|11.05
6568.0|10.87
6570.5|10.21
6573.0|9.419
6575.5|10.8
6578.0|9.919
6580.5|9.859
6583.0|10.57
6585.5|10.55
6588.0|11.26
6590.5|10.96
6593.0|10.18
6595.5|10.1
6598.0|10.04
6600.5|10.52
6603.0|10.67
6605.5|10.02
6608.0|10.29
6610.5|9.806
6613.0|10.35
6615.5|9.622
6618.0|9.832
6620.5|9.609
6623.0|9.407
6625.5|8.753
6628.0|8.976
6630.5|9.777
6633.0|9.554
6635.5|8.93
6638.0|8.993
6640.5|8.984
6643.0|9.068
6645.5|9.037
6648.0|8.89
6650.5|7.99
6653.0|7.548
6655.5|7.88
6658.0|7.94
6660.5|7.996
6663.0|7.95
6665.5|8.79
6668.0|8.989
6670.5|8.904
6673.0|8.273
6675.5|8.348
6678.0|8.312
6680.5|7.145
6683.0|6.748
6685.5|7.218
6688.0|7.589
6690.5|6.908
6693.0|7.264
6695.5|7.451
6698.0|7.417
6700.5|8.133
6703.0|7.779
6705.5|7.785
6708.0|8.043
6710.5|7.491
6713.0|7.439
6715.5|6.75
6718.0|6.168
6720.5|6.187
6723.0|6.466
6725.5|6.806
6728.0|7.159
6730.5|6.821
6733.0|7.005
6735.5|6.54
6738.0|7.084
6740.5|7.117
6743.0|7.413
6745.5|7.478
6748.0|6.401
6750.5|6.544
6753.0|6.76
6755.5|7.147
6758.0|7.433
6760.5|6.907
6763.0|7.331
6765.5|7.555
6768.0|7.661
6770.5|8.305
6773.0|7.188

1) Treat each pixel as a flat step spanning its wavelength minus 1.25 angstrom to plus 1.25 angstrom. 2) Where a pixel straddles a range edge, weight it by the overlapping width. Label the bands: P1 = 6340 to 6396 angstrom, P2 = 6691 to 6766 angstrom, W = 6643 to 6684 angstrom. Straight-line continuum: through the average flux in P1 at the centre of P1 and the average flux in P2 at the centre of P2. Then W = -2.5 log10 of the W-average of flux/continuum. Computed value -0.13 mag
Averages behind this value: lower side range 8.03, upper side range 7.12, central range 8.21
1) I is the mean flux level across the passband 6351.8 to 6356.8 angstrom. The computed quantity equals 8.17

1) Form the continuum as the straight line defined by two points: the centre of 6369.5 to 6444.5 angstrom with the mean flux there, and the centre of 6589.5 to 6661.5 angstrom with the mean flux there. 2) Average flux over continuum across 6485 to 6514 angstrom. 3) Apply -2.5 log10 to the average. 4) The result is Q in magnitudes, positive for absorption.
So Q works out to -0.17 mag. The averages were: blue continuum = 8.76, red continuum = 9.37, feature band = 10.5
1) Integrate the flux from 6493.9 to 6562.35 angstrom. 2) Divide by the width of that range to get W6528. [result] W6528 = 11.3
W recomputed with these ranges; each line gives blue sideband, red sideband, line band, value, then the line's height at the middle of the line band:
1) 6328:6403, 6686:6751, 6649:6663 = -0.085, 7.3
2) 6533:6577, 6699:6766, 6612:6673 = 0.034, 9.17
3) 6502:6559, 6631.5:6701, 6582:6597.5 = -0.058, 10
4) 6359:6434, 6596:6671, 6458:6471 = -0.170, 8.74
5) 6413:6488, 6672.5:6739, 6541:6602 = -0.233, 8.64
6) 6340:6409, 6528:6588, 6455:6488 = -0.071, 9.75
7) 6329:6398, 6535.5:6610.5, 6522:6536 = -0.168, 10.2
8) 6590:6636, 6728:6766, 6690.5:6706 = 0.067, 8.06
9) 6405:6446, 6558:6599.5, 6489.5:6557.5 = -0.110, 10.1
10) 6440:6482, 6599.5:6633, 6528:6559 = -0.153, 10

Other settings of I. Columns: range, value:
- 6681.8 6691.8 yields 7.12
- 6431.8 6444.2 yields 9.4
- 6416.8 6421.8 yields 8.67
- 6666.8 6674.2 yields 8.72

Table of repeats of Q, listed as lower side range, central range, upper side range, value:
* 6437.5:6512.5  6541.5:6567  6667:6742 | -0.196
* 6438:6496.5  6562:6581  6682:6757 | -0.163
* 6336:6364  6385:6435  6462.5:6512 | 0.036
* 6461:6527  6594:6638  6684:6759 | -0.113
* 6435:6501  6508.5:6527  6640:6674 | -0.176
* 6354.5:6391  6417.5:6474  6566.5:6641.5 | -0.160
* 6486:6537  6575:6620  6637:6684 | -0.089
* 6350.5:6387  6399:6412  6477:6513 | -0.083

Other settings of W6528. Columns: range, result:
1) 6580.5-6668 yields 9.44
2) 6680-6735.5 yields 7.16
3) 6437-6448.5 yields 9.67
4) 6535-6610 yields 10.8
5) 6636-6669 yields 8.47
